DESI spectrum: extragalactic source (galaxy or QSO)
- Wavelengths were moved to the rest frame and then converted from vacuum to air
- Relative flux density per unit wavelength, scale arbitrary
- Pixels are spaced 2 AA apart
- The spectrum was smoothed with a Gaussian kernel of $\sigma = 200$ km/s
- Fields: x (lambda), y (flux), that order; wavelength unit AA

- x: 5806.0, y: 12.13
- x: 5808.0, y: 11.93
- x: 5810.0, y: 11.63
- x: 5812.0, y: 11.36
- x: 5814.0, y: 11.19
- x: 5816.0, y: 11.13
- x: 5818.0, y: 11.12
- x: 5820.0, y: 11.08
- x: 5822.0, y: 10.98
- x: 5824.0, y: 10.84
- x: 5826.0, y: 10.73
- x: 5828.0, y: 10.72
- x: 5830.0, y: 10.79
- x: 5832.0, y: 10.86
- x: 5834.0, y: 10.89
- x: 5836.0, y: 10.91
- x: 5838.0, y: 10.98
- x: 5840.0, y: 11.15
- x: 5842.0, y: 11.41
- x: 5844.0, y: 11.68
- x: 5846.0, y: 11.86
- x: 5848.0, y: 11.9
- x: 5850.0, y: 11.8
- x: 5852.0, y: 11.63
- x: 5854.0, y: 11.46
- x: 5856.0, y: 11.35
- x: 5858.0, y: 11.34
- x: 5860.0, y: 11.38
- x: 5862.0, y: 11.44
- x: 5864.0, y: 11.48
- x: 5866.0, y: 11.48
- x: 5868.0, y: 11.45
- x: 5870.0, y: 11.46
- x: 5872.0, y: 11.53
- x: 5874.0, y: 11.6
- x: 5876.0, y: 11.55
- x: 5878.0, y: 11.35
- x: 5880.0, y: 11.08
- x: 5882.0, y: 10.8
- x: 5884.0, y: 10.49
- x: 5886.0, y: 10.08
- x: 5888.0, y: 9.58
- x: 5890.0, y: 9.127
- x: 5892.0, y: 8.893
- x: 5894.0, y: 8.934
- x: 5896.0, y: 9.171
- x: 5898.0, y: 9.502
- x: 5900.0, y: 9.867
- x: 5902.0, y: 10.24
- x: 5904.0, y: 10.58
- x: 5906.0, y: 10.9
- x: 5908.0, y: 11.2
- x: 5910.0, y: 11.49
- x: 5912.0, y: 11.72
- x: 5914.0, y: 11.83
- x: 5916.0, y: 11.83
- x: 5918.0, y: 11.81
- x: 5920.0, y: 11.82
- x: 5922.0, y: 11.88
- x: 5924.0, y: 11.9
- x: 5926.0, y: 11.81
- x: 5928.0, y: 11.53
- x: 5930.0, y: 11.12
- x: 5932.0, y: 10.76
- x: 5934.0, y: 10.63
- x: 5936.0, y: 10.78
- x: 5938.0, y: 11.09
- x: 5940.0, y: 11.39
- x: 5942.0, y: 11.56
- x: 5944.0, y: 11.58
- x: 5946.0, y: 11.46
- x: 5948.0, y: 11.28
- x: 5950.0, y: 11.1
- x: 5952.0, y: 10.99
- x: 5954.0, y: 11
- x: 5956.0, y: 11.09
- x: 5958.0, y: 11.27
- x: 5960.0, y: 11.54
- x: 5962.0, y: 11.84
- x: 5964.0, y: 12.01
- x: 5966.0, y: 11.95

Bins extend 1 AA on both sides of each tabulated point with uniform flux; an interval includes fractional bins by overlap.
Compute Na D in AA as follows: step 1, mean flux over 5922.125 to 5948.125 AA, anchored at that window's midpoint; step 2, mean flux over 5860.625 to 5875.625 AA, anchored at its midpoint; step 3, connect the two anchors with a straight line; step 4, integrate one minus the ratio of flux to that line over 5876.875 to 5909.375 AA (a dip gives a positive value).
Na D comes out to 3.7 AA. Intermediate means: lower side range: 11.5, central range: 10.1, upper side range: 11.3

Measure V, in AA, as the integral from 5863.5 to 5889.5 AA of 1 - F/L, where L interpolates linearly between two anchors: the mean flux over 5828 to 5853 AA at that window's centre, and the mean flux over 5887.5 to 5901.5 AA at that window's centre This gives -2.7 AA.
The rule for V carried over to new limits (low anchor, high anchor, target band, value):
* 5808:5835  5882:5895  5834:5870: -3.6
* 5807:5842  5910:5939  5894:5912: 1.6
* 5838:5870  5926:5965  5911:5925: -0.6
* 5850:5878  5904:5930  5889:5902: 2.5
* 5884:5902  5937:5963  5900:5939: -3.5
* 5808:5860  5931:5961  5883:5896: 2.0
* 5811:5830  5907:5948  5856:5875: -0.4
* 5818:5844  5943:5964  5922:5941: 0.0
